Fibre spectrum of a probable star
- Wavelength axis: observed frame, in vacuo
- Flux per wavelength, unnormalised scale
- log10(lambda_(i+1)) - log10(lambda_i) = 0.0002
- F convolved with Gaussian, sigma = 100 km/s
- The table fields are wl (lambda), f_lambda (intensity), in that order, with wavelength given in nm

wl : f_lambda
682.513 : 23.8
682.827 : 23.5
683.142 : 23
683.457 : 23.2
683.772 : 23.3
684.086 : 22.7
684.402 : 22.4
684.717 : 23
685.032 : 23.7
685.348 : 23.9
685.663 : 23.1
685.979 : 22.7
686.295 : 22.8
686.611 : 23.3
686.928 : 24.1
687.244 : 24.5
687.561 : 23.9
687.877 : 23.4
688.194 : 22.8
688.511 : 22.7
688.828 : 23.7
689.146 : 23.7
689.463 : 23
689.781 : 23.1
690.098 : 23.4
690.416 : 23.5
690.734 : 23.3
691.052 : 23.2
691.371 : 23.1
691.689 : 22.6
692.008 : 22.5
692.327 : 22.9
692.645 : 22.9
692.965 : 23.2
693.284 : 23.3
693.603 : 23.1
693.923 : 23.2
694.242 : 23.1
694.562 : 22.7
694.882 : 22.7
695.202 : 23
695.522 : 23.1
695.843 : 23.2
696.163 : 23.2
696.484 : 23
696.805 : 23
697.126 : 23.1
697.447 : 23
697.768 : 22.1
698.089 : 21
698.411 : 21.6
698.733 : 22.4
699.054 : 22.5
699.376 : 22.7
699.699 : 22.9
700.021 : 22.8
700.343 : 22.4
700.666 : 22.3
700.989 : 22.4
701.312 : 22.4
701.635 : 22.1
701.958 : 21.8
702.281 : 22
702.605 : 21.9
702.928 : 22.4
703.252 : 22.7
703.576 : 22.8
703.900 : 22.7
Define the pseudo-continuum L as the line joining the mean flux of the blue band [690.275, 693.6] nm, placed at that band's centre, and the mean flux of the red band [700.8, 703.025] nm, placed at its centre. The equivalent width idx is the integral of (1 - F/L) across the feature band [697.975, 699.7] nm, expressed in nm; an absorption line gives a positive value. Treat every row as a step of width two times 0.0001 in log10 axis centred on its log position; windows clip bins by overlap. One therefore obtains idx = 0.02 nm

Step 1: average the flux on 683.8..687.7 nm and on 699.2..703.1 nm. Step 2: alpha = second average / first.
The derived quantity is 0.96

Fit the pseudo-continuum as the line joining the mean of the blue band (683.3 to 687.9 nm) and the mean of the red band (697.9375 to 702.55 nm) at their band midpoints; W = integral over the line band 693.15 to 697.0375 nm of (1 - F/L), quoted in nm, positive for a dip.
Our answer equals -0.07 nm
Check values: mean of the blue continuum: 23.3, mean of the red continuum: 22.2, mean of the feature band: 23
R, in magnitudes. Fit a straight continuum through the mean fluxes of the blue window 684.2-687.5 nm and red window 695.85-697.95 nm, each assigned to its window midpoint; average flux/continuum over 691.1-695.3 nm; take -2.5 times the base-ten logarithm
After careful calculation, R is 0.01 mag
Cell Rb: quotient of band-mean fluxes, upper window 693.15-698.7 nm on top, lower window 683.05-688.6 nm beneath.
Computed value 1.0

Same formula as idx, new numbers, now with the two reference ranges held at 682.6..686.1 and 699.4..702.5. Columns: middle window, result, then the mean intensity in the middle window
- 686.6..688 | -0.05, 23.9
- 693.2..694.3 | -0.02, 23.2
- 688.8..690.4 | -0.03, 23.4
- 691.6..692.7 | 0.00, 22.7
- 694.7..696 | -0.02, 23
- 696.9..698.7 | 0.02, 22.2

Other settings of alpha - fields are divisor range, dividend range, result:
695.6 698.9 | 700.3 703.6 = 0.99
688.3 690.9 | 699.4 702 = 0.96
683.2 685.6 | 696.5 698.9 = 0.97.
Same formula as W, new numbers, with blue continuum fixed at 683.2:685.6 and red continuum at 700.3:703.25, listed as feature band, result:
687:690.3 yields -0.07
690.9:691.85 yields -0.01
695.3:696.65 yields -0.04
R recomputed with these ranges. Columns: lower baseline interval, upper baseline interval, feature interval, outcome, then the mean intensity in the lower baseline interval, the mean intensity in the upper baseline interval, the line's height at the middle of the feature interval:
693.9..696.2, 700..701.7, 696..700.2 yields 0.01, 23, 22.4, 22.7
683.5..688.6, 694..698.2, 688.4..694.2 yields 0.00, 23.3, 22.8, 23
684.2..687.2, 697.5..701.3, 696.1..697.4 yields -0.03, 23.3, 22.3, 22.5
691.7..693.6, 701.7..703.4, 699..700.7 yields -0.01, 22.9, 22.2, 22.4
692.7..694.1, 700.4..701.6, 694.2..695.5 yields 0.01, 23.2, 22.3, 23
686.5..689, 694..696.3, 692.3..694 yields 0.00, 23.5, 23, 23.2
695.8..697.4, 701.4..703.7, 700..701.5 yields 0.00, 23.1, 22.2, 22.5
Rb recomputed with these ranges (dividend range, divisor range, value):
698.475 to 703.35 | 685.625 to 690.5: 0.96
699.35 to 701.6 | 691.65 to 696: 0.98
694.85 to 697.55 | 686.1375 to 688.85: 0.98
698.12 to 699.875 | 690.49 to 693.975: 0.97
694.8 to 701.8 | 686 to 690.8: 0.97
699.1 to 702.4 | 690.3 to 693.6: 0.97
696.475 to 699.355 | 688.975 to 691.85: 0.97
